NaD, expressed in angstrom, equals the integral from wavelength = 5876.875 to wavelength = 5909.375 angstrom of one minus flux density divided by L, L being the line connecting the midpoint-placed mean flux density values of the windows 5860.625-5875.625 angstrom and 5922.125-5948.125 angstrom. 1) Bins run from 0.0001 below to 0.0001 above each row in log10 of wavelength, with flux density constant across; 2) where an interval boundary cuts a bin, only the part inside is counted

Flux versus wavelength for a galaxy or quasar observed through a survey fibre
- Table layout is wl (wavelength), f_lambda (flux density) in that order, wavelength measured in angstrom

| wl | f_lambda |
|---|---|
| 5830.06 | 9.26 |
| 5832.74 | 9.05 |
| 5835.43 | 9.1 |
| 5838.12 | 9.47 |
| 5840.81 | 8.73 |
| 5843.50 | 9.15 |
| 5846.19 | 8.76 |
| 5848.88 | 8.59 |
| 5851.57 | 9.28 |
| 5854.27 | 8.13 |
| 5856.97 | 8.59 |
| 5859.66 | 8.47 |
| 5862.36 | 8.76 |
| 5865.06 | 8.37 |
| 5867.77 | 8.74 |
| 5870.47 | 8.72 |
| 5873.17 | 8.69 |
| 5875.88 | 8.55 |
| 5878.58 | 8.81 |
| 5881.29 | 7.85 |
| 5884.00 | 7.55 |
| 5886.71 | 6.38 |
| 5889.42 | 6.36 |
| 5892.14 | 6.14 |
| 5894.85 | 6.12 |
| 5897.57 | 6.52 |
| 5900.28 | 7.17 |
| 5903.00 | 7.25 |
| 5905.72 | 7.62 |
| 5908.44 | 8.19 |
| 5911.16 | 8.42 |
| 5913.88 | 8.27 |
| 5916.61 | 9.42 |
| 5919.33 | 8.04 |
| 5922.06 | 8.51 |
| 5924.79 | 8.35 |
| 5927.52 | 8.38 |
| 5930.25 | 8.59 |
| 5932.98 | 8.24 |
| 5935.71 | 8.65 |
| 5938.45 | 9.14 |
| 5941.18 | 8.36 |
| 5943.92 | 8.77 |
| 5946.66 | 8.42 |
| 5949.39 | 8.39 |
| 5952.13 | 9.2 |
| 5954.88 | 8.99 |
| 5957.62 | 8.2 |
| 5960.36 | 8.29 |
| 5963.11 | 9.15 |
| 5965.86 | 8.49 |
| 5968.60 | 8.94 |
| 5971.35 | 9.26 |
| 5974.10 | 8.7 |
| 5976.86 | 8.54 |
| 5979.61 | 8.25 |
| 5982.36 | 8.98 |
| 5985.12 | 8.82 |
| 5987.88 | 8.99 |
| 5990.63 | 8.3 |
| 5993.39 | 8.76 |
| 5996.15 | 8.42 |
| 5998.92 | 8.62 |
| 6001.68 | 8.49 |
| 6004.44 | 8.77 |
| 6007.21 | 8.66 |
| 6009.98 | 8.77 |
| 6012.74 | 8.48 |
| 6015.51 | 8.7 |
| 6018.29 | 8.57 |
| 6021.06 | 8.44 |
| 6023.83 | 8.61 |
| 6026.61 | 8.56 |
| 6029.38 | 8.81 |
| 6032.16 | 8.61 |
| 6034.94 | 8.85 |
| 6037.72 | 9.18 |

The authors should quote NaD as 5.4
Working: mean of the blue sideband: 8.64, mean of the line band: 7.17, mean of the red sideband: 8.54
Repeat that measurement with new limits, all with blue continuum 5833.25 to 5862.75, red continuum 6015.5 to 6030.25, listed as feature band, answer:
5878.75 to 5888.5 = 1.5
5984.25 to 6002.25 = 0.0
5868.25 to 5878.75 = 0.1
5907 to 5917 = 0.3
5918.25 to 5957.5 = 0.7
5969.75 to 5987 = -0.2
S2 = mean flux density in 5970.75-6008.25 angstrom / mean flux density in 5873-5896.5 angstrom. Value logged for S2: 1.2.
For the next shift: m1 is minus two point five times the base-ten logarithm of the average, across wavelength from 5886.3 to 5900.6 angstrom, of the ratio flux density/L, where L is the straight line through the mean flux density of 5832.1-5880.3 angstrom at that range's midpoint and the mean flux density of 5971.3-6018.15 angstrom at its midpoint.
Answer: 0.34 mag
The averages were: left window 8.76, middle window 6.4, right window 8.66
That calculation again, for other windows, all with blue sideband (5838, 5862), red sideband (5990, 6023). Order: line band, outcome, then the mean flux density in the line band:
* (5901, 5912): 0.118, 7.8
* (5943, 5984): -0.009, 8.7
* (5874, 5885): 0.064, 8.23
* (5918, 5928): 0.047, 8.31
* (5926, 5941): 0.011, 8.58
